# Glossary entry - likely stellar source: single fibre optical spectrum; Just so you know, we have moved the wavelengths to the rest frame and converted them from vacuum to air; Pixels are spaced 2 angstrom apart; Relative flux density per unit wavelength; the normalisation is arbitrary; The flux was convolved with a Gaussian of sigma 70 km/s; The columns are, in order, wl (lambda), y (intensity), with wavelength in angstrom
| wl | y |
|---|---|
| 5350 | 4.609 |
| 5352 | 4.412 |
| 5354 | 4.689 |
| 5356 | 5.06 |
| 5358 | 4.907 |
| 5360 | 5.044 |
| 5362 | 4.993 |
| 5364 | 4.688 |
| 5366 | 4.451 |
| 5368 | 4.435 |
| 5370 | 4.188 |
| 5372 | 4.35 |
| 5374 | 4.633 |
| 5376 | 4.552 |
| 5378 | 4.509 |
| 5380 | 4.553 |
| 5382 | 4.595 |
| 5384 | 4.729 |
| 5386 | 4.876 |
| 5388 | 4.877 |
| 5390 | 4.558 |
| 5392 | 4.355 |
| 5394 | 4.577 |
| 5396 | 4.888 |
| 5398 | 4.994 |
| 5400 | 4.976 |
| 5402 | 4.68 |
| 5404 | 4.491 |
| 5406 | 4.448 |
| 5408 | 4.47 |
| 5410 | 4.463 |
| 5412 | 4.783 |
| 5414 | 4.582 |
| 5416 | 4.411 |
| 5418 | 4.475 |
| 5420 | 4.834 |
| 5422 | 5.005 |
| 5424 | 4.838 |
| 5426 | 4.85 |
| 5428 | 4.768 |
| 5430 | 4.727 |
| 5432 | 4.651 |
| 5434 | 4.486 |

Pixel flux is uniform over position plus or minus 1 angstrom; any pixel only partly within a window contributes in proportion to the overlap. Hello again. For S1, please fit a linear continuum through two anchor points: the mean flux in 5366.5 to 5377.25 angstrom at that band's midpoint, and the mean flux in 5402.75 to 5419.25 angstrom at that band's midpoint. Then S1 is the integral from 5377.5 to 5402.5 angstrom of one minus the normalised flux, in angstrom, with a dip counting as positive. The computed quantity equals -1.3 angstrom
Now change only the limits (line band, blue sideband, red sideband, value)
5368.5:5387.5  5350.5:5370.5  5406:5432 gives 0.5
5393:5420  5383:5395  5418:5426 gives 0.6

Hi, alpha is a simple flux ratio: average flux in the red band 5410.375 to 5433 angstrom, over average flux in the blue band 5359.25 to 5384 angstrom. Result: 1.03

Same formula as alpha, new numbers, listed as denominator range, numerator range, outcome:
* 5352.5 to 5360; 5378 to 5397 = 0.96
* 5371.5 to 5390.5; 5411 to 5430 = 1.02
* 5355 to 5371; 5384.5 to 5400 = 1.01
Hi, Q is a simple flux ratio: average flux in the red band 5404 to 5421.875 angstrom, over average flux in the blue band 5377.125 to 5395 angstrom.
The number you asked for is 1.0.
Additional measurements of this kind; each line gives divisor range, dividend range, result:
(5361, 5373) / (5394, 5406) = 1.05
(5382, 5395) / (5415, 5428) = 1.02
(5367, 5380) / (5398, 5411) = 1.04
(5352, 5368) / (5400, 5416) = 0.96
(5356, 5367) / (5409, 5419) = 0.94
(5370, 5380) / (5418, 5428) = 1.08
